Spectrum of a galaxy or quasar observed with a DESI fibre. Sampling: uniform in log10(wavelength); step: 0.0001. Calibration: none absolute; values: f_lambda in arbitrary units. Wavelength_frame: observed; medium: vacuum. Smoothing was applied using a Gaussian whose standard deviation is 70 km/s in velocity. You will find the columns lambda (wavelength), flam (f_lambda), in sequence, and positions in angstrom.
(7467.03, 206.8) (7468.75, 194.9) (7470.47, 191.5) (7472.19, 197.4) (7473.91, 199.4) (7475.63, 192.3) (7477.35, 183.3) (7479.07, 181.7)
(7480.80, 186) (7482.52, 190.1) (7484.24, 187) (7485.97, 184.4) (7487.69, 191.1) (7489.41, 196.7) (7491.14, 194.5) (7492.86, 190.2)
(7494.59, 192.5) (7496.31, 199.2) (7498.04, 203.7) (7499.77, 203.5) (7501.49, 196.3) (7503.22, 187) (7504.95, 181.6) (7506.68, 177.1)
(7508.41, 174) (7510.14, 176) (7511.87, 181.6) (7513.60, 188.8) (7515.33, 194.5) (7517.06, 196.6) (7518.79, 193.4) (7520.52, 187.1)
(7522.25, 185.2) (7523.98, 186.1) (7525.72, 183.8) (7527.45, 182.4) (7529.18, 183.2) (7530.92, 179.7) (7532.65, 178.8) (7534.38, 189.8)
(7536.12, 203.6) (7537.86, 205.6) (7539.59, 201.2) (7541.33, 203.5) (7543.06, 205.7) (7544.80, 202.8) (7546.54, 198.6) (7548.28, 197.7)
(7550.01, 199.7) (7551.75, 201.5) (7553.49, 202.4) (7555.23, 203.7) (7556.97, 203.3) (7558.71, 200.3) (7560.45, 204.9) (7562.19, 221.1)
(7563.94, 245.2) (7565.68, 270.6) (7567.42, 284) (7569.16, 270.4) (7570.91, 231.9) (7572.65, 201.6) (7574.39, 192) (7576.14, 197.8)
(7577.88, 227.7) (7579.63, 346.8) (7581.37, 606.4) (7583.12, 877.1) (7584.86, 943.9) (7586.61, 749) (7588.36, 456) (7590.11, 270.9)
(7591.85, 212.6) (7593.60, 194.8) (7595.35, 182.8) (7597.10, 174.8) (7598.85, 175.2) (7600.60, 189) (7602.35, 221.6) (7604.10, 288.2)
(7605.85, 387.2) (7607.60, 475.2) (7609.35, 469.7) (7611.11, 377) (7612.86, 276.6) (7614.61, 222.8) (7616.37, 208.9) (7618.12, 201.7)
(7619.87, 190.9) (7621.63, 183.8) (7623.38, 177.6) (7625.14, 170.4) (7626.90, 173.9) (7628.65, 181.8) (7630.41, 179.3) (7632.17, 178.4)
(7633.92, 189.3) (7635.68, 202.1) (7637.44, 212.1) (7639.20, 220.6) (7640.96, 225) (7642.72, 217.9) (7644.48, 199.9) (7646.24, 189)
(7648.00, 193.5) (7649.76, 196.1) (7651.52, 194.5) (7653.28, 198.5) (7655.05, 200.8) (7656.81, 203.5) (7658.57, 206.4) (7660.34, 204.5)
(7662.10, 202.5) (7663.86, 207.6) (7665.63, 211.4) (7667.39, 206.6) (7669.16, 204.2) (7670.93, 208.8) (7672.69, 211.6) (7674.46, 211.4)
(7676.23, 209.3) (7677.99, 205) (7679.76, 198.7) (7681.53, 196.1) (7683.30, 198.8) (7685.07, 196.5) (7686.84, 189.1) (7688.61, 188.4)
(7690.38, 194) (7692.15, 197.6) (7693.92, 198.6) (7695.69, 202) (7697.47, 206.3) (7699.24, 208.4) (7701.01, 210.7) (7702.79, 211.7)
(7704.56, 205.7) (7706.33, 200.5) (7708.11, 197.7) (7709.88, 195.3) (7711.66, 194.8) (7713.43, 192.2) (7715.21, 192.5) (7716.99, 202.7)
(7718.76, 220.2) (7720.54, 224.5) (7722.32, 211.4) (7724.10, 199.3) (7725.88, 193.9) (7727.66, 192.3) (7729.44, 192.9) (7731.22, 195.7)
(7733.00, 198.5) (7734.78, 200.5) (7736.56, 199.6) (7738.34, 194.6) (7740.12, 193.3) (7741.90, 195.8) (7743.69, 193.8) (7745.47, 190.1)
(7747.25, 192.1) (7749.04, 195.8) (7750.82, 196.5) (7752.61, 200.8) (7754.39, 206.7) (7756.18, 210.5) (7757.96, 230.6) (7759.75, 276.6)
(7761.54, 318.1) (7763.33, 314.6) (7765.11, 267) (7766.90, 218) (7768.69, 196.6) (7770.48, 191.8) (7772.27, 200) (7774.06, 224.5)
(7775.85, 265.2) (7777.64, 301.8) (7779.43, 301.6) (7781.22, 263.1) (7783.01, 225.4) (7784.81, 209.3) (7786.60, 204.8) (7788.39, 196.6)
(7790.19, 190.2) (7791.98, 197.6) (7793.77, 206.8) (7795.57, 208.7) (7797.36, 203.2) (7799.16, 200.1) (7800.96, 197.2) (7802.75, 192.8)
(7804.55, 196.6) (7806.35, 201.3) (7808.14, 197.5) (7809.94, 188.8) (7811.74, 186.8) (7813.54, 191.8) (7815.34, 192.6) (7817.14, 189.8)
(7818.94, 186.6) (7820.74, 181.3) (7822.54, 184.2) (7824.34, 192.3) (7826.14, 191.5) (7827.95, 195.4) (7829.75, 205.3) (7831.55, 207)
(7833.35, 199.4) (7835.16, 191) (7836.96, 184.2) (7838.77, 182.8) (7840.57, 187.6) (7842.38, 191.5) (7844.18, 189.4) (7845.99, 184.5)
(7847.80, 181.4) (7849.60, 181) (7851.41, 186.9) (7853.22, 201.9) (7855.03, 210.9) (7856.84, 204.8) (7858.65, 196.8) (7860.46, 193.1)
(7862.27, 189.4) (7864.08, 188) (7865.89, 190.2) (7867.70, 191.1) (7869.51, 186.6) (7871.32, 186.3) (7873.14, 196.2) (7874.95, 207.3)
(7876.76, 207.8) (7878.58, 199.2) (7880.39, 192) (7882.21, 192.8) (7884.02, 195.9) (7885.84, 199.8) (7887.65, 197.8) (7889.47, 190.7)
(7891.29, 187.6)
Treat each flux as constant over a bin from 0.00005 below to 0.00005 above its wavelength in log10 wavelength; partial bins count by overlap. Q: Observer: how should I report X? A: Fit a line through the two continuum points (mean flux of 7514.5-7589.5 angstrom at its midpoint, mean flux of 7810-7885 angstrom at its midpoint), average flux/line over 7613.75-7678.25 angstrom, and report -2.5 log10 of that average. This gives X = 0.221 mag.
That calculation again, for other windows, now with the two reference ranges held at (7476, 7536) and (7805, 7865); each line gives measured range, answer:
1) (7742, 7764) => -0.18 mag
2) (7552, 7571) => -0.21 mag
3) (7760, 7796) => -0.23 mag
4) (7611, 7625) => -0.16 mag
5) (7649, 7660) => -0.06 mag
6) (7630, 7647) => -0.07 mag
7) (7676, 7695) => -0.04 mag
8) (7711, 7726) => -0.07 mag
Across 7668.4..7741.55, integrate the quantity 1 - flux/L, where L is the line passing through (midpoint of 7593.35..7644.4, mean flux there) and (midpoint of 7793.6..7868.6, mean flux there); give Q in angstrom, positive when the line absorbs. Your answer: 5.3 angstrom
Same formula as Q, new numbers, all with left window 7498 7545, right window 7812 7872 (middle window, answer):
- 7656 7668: -1.0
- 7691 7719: -1.6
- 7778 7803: -3.3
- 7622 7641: 0.0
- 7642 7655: -0.5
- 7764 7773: -1.2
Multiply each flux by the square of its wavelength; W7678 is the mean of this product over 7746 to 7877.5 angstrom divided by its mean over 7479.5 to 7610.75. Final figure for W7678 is 0.9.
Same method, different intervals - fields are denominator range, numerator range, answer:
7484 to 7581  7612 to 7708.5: 1.01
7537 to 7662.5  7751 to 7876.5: 0.85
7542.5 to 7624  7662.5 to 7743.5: 0.71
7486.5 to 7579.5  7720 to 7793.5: 1.15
